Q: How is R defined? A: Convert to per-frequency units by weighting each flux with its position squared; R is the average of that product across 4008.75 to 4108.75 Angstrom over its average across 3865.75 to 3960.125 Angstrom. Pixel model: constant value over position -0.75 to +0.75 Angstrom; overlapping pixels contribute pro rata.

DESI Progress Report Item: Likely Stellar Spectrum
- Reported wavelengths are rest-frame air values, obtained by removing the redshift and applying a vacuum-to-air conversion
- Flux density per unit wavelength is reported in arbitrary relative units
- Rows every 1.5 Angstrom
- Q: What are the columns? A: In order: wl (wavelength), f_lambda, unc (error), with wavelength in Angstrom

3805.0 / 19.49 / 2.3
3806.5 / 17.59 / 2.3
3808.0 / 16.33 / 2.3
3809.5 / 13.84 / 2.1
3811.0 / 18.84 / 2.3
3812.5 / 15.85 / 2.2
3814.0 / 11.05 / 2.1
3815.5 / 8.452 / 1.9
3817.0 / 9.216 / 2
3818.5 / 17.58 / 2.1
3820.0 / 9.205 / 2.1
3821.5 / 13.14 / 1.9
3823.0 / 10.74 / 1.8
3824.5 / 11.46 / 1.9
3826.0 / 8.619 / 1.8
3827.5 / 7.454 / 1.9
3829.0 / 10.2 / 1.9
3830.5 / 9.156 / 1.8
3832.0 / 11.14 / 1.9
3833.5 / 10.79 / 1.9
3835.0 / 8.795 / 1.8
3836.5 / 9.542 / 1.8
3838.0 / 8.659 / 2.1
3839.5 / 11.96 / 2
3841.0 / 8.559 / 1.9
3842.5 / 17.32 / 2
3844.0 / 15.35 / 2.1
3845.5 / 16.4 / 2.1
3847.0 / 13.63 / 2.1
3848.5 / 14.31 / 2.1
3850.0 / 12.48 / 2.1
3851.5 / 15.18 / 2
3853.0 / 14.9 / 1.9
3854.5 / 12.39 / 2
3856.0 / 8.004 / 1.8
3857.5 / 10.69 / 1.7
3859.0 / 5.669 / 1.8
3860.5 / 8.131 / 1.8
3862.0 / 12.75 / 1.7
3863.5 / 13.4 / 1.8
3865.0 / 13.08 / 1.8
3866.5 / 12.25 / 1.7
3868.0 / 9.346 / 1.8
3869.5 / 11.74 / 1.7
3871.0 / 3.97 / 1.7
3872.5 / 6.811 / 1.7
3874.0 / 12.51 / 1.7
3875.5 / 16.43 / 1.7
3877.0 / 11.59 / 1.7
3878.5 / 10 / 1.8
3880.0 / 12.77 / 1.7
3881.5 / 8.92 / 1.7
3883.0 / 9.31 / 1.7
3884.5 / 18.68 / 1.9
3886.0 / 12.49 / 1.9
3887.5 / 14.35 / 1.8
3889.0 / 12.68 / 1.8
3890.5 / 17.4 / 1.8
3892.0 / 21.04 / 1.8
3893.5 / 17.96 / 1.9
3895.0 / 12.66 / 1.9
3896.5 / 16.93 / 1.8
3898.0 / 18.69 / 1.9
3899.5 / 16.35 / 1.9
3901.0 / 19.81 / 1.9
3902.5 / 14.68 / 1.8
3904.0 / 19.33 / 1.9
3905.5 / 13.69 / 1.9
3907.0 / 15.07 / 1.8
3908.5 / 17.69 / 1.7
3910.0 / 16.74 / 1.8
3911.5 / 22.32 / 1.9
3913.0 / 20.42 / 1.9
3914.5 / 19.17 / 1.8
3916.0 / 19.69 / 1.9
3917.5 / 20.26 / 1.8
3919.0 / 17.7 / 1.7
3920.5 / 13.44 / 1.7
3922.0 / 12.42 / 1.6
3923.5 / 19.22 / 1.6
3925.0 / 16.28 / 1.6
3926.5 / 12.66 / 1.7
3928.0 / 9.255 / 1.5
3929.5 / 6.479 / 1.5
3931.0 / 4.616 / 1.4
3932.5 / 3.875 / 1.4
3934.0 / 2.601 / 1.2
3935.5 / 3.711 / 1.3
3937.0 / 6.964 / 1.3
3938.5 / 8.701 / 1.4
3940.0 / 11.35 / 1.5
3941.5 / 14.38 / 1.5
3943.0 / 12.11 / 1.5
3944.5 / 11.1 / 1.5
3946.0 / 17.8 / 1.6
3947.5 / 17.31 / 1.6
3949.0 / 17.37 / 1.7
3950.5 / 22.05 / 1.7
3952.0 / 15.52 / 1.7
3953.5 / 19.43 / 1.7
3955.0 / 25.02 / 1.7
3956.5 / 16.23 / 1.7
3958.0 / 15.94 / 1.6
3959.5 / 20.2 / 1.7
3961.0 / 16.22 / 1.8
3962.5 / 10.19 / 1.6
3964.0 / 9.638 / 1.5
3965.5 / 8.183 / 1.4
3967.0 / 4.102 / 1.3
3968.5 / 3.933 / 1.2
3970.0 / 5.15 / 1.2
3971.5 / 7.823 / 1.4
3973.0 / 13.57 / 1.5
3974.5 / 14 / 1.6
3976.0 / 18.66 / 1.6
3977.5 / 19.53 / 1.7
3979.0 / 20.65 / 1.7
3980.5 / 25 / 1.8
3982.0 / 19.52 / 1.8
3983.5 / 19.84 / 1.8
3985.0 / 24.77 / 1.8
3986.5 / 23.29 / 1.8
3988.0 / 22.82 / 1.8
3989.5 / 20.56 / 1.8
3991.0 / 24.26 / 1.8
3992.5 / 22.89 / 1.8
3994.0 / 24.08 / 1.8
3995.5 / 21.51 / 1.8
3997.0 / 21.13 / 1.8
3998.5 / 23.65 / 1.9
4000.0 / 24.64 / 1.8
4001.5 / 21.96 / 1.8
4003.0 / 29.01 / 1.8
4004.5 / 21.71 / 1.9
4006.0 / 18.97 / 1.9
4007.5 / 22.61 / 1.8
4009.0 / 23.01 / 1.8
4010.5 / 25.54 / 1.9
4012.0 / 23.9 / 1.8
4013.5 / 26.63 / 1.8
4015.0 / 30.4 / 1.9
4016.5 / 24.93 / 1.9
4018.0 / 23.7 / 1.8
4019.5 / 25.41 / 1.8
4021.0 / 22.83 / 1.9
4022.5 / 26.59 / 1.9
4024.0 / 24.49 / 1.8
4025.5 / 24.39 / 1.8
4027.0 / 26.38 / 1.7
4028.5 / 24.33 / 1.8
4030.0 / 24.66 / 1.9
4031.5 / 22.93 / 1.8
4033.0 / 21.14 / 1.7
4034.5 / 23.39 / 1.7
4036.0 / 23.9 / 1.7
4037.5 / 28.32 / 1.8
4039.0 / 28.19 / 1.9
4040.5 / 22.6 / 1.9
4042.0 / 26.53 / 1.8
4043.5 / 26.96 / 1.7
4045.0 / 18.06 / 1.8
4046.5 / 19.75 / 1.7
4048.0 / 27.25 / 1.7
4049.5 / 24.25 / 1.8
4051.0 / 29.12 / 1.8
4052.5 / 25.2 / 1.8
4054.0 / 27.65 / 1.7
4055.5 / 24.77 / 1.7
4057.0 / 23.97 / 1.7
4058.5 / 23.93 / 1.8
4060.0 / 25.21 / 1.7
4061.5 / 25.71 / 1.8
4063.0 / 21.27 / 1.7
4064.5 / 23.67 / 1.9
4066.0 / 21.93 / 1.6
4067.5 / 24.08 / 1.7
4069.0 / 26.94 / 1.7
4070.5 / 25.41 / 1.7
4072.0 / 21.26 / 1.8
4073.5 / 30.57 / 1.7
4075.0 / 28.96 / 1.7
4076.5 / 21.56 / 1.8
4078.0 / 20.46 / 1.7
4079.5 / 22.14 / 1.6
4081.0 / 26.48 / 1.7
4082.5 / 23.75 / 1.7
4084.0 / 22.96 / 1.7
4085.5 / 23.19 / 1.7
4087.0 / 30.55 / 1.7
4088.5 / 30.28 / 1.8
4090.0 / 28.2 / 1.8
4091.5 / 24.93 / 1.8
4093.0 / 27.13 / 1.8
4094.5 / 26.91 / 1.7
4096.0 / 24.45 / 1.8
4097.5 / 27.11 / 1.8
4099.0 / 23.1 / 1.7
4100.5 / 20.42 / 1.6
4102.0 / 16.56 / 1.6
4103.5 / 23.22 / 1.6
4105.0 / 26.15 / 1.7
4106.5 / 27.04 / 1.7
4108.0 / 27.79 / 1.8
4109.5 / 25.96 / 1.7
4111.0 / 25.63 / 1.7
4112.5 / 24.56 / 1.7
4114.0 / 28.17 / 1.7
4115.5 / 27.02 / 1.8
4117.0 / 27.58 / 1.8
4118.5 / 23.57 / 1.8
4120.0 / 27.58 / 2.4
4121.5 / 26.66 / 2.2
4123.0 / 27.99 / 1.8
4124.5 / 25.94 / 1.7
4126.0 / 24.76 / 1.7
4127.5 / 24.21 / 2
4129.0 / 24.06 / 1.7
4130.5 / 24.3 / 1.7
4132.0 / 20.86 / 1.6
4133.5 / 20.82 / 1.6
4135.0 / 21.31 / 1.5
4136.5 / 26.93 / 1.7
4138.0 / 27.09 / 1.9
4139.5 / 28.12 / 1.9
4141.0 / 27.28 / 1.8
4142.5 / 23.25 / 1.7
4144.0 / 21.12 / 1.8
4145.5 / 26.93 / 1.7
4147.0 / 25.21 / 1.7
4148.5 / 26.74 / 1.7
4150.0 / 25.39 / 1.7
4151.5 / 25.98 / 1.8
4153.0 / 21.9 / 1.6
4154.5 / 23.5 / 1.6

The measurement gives 1.88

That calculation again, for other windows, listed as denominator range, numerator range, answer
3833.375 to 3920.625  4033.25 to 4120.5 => 1.99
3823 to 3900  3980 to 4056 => 2.13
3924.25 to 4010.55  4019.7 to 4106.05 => 1.59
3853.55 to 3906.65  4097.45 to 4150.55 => 2.16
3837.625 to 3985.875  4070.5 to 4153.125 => 2.00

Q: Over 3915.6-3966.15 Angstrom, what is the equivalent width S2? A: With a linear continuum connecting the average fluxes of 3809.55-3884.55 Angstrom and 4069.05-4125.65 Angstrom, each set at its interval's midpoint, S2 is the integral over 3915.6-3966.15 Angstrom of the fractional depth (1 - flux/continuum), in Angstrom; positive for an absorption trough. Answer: 10.0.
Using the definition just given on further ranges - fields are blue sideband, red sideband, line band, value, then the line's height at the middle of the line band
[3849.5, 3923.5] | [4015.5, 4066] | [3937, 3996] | 9.97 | 19.6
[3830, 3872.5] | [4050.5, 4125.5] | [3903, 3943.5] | 5.27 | 15.6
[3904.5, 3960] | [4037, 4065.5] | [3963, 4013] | 1.41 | 19.4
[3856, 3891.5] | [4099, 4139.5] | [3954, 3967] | 1.22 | 16.2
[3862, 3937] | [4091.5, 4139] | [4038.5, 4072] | -4.17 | 21.9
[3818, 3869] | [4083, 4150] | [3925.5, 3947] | 9.40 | 16.2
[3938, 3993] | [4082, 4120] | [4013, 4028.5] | -4.28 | 20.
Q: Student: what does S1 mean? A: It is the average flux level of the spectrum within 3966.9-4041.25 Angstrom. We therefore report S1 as 21.9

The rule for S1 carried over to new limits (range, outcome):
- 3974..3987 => 20.7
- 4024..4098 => 24.9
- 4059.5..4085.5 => 24.2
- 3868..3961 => 14.3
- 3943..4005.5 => 18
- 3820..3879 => 11.2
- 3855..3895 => 12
